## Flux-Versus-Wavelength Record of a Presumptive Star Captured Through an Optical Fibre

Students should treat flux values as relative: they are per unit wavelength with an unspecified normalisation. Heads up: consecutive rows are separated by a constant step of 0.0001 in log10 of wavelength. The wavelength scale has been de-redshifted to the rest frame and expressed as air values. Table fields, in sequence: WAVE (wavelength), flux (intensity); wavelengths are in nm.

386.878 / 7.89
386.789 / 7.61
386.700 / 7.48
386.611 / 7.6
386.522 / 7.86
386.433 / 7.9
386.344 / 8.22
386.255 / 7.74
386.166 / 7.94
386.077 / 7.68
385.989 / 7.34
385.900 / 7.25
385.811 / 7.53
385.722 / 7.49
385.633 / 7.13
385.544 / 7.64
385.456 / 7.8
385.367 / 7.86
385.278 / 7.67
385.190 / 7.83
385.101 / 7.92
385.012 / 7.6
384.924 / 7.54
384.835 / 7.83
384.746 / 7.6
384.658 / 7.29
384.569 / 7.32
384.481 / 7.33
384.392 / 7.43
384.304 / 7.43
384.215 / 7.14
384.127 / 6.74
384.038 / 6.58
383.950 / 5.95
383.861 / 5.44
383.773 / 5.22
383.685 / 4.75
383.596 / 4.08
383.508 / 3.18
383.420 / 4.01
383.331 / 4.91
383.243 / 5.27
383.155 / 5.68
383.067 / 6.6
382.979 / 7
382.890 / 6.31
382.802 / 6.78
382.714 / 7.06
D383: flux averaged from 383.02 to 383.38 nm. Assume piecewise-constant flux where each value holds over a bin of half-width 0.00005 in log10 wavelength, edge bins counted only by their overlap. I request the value 5.61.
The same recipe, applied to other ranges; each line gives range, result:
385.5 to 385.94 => 7.4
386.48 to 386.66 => 7.72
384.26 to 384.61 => 7.39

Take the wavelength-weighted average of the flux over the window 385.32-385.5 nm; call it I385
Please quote 7.82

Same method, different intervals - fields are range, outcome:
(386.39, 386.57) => 7.87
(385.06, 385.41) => 7.82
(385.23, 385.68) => 7.63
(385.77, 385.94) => 7.38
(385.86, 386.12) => 7.45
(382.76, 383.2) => 6.47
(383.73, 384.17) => 5.98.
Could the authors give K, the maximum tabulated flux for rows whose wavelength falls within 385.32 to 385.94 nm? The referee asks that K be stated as 7.86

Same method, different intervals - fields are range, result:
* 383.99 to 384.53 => 7.43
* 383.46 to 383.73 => 4.75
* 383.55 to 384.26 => 7.14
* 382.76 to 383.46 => 7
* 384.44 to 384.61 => 7.33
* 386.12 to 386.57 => 8.22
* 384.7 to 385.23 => 7.92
